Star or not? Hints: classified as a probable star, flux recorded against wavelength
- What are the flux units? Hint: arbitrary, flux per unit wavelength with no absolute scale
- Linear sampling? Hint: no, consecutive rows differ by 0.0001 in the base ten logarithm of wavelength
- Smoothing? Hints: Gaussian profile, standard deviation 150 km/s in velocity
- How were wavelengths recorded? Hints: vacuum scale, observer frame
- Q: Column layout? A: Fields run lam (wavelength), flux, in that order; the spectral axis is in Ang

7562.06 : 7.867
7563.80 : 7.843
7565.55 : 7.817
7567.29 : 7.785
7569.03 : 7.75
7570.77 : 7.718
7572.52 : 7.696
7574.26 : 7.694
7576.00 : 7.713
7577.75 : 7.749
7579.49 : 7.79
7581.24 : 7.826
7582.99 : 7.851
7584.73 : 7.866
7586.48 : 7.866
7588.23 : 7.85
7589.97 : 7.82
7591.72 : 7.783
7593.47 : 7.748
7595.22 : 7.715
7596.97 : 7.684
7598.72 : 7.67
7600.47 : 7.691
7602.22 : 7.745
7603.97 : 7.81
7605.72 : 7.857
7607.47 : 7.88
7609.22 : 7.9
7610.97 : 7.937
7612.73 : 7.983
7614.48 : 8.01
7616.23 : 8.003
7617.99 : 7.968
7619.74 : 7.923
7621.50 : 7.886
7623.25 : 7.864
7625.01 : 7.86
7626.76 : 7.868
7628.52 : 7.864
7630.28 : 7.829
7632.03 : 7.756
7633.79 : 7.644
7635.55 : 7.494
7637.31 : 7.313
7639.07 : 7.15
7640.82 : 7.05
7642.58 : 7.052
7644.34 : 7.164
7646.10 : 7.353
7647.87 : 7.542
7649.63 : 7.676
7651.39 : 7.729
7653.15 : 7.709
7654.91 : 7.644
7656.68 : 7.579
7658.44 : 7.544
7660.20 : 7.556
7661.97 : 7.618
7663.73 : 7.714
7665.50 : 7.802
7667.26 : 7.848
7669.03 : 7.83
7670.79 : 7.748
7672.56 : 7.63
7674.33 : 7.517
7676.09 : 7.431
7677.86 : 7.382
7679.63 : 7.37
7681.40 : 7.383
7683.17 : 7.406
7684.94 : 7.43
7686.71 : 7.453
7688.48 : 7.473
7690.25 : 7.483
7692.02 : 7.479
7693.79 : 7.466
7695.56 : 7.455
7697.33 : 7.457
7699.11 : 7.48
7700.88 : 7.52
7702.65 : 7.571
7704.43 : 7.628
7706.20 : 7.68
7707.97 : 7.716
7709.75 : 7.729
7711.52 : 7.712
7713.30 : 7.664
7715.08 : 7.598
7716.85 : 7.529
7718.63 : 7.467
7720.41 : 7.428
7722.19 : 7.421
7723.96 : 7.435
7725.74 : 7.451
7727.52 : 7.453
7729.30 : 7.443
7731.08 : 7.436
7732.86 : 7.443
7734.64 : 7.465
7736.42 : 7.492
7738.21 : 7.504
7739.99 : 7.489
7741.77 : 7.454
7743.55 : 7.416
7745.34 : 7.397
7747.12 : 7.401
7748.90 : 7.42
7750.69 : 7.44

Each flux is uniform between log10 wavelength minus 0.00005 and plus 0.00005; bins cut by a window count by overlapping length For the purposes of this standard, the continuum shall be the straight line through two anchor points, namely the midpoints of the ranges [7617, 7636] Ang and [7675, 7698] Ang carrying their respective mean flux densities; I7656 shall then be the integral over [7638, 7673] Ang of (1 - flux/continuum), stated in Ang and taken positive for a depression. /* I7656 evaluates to 0.4 Ang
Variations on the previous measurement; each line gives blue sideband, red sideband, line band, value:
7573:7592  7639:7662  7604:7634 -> -1.1 Ang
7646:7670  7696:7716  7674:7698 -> 0.6 Ang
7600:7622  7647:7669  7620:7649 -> 0.9 Ang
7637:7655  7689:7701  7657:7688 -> -0.5 Ang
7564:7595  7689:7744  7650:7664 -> 0.0 Ang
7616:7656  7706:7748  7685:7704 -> 0.2 Ang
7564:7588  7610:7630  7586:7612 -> 0.2 Ang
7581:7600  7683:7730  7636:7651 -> 0.7 Ang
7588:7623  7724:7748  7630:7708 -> 1.3 Ang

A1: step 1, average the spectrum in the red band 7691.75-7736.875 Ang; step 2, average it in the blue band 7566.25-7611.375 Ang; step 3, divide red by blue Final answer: 0.97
